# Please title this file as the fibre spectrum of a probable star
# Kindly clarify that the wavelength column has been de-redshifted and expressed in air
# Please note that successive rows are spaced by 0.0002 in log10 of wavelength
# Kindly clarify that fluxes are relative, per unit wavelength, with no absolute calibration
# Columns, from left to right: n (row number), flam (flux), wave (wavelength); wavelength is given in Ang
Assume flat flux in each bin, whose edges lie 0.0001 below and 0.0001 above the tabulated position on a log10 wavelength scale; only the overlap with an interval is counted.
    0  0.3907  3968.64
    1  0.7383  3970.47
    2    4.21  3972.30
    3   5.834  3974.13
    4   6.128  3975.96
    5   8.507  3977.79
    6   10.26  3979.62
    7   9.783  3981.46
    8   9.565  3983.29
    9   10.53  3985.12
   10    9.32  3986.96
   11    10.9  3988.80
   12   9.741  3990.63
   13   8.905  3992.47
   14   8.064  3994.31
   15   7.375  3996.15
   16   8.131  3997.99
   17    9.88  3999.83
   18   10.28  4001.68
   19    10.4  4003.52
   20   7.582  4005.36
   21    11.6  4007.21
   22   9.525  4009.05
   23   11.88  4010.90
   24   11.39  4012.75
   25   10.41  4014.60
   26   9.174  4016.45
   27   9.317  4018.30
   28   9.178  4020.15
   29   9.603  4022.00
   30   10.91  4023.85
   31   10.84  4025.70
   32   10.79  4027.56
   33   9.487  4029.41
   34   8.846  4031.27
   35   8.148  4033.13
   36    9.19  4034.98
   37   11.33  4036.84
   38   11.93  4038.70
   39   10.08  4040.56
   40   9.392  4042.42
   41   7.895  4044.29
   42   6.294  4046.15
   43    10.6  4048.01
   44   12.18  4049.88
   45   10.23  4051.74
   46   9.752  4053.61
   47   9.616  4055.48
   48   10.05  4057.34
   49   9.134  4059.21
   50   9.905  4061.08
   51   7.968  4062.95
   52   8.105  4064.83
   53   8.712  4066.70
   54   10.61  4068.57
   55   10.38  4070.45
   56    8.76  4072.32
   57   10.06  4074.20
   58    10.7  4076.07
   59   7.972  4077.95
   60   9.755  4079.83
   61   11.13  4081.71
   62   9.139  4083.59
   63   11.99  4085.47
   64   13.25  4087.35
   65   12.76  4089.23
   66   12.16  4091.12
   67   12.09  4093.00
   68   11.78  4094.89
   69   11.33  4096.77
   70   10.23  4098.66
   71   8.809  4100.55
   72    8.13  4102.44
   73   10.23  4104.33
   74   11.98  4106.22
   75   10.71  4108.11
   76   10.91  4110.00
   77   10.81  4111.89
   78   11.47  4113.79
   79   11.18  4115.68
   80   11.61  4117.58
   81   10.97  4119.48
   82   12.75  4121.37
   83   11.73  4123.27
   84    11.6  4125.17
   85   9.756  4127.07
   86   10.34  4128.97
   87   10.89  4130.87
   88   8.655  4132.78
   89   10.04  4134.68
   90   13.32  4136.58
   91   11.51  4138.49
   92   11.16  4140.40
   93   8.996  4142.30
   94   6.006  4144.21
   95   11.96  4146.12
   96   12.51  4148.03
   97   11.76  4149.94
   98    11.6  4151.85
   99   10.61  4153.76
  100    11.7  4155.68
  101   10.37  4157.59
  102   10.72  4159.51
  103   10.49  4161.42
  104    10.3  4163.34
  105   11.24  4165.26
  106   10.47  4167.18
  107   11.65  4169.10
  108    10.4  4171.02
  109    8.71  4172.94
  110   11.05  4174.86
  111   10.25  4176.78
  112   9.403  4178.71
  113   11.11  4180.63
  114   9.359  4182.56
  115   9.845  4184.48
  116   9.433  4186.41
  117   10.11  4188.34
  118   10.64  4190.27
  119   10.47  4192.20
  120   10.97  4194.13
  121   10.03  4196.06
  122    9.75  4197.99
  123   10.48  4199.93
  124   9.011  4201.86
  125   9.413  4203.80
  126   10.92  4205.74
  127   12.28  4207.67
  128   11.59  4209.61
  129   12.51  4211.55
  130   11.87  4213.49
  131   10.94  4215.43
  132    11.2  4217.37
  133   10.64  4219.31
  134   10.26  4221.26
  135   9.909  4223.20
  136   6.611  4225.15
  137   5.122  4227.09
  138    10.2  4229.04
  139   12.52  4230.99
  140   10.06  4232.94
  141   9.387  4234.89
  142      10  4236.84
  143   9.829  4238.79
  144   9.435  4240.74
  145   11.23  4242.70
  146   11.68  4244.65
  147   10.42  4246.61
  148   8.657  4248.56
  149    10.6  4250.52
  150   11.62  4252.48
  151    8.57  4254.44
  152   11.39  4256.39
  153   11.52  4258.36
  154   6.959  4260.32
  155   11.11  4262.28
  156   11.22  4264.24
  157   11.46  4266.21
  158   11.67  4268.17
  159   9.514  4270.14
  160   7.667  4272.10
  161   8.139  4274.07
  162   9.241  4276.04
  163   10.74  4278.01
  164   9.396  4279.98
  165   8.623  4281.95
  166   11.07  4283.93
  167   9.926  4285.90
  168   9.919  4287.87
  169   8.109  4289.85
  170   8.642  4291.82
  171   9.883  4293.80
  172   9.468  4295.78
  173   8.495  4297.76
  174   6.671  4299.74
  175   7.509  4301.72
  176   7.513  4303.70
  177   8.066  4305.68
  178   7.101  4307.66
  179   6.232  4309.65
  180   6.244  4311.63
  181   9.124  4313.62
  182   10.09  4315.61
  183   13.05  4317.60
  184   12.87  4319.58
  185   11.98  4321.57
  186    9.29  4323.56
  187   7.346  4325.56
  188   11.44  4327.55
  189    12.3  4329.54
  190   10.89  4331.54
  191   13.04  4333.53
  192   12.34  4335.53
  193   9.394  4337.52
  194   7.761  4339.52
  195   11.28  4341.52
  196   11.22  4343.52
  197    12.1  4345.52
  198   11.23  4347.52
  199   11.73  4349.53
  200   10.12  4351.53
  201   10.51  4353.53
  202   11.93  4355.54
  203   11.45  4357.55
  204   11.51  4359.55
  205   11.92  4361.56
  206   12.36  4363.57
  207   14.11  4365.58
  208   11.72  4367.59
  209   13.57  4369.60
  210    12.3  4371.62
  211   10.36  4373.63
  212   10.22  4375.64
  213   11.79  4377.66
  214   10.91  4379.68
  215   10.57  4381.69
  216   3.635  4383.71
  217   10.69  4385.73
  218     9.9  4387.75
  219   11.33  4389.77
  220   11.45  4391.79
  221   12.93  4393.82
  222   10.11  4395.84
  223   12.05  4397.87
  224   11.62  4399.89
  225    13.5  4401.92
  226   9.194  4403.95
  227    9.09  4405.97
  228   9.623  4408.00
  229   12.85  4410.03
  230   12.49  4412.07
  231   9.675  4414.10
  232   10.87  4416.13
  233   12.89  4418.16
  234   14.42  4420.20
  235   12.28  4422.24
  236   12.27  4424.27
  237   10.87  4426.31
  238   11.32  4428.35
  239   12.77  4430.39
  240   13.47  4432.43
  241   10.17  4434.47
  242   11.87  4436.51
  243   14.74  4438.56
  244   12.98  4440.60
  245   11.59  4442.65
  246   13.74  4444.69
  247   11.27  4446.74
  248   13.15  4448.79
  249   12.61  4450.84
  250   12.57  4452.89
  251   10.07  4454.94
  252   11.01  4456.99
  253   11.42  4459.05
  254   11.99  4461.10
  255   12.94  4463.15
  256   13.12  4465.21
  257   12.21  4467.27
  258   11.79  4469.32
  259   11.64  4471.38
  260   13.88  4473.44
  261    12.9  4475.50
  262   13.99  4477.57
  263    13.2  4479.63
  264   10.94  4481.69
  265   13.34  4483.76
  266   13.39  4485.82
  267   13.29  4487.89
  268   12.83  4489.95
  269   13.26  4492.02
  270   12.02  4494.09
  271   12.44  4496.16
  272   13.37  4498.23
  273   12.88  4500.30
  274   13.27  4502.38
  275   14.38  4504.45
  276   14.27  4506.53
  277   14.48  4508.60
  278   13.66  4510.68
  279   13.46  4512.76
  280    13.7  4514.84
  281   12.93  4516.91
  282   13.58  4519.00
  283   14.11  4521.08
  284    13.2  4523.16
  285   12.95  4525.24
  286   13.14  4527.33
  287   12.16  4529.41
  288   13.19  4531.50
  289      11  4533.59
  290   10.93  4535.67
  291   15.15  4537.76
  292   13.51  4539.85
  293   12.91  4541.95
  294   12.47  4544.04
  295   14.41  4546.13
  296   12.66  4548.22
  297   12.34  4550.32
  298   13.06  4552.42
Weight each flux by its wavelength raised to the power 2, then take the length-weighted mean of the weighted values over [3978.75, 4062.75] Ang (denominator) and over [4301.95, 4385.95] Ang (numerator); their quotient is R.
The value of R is 1.26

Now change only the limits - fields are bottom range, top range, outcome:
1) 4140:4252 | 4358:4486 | 1.27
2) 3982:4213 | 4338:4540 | 1.38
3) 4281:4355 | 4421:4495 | 1.35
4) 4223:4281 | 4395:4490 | 1.34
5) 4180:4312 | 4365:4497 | 1.33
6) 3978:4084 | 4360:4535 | 1.54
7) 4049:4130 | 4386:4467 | 1.32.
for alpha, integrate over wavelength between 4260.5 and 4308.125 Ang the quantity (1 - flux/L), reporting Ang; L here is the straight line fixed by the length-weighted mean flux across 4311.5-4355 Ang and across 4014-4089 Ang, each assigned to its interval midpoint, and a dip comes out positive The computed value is 6.42 Ang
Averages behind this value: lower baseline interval 9.85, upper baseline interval 10.8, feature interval 9.2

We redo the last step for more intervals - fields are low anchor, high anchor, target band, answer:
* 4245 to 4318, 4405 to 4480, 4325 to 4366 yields -3.1 Ang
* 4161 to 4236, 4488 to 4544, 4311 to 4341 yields 2.3 Ang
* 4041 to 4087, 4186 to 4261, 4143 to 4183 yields -2.2 Ang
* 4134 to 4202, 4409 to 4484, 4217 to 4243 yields 2.9 Ang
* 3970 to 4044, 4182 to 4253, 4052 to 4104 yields -3.0 Ang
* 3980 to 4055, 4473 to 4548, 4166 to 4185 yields 1.1 Ang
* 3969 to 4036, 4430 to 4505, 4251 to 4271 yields 0.9 Ang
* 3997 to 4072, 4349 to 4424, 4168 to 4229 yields 1.6 Ang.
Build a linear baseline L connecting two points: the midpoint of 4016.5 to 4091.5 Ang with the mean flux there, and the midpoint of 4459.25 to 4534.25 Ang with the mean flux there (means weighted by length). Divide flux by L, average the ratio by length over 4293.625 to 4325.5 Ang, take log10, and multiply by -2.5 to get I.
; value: 0.30 mag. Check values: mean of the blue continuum 9.93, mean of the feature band 8.9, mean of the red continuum 13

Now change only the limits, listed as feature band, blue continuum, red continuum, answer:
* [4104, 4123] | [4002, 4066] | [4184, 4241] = -0.138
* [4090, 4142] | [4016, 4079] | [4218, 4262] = -0.130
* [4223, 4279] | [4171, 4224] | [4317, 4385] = 0.085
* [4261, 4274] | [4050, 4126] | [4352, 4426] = 0.082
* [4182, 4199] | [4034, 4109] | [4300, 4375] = 0.028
